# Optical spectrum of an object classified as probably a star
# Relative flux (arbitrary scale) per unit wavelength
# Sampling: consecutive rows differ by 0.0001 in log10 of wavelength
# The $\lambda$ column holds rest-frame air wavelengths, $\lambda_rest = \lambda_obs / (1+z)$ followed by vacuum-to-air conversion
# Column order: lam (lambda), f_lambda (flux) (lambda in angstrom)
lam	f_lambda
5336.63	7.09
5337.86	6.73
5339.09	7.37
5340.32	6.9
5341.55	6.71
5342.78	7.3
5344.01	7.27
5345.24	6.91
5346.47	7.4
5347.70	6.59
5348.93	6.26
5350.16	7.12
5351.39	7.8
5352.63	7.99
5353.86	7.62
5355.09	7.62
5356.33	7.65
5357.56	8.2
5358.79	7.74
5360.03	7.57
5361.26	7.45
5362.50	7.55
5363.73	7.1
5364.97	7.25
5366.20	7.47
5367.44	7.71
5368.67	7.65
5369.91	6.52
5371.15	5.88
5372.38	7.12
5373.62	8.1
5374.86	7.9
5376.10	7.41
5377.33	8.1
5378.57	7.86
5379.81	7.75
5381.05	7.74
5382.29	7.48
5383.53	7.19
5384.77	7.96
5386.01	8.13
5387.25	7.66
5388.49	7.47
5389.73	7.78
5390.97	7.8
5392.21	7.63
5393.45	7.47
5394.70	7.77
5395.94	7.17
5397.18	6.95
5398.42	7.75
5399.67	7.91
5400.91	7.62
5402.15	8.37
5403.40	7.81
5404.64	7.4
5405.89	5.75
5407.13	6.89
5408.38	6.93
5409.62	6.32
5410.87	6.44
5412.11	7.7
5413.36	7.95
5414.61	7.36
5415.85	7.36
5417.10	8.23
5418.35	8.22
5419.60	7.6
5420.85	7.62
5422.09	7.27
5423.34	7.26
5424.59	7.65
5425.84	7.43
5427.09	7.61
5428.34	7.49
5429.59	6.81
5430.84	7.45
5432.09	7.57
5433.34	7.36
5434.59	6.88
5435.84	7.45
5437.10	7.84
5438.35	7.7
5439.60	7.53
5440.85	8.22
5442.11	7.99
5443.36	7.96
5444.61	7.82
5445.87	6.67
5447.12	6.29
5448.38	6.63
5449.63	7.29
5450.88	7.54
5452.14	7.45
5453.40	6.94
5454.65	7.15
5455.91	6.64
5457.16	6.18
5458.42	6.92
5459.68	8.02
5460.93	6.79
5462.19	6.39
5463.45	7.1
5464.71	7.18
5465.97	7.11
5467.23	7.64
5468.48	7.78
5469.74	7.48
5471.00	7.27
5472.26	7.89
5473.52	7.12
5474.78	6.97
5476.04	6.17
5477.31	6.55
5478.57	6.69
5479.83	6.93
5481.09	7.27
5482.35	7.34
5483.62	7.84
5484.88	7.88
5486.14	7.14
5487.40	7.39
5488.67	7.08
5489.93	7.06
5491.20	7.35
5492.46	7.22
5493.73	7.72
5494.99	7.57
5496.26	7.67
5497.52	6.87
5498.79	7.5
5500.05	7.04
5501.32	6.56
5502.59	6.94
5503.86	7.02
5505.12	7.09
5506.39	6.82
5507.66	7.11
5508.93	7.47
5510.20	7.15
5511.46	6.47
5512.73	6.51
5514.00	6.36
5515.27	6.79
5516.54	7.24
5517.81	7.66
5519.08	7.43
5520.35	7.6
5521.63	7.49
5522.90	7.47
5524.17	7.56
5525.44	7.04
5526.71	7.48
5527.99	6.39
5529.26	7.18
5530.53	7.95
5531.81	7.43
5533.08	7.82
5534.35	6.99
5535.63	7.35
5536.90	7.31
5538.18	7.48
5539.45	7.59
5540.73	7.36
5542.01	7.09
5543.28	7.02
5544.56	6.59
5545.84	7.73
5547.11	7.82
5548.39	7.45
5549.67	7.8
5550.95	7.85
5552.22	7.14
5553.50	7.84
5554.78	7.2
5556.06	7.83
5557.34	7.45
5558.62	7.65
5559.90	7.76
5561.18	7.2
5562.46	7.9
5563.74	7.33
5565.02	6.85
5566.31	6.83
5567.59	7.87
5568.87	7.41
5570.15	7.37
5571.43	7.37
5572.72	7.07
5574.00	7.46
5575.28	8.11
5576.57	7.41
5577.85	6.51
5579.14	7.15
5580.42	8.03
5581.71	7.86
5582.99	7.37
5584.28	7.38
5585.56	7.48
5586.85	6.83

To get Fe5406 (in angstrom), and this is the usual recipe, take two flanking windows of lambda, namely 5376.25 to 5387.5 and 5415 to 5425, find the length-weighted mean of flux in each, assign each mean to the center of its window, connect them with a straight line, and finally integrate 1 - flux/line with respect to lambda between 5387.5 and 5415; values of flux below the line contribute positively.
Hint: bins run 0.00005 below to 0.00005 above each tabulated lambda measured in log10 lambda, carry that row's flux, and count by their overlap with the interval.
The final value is 1.15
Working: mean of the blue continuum 7.75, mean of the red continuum 7.65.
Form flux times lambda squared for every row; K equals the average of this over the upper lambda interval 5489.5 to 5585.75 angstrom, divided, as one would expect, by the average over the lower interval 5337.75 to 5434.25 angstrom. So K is 1.04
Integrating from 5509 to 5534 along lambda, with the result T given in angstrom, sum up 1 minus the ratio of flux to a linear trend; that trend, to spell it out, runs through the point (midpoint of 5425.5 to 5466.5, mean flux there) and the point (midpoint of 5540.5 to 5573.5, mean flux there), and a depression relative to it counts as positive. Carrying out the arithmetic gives 0.50 angstrom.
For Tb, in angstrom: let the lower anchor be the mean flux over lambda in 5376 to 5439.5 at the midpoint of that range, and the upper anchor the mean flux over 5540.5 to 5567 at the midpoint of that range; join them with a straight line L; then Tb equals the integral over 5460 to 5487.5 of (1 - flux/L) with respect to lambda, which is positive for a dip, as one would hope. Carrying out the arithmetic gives 1.0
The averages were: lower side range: 7.5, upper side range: 7.41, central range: 7.19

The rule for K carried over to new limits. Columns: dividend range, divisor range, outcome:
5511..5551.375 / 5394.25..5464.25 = 1.03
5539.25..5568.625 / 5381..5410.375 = 1.06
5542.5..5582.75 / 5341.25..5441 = 1.06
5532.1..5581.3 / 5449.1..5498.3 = 1.06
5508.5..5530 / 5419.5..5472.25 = 1.00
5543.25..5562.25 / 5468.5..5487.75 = 1.07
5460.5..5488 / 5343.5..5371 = 1.02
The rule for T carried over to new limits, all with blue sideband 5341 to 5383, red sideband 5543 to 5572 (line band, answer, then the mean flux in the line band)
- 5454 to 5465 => 0.75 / 6.92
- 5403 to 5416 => 0.63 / 7.06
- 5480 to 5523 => 1.36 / 7.2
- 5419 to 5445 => -0.43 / 7.55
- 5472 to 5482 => 0.68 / 6.92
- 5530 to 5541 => -0.04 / 7.47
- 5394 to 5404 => -0.34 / 7.66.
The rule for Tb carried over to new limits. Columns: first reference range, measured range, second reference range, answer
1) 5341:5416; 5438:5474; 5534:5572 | 0.8 angstrom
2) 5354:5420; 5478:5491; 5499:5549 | 0.0 angstrom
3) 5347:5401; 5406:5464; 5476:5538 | 0.6 angstrom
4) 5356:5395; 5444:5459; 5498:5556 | 0.9 angstrom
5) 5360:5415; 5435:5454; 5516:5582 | 0.0 angstrom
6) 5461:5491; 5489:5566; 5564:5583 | -0.1 angstrom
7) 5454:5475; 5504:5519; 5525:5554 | 0.6 angstrom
